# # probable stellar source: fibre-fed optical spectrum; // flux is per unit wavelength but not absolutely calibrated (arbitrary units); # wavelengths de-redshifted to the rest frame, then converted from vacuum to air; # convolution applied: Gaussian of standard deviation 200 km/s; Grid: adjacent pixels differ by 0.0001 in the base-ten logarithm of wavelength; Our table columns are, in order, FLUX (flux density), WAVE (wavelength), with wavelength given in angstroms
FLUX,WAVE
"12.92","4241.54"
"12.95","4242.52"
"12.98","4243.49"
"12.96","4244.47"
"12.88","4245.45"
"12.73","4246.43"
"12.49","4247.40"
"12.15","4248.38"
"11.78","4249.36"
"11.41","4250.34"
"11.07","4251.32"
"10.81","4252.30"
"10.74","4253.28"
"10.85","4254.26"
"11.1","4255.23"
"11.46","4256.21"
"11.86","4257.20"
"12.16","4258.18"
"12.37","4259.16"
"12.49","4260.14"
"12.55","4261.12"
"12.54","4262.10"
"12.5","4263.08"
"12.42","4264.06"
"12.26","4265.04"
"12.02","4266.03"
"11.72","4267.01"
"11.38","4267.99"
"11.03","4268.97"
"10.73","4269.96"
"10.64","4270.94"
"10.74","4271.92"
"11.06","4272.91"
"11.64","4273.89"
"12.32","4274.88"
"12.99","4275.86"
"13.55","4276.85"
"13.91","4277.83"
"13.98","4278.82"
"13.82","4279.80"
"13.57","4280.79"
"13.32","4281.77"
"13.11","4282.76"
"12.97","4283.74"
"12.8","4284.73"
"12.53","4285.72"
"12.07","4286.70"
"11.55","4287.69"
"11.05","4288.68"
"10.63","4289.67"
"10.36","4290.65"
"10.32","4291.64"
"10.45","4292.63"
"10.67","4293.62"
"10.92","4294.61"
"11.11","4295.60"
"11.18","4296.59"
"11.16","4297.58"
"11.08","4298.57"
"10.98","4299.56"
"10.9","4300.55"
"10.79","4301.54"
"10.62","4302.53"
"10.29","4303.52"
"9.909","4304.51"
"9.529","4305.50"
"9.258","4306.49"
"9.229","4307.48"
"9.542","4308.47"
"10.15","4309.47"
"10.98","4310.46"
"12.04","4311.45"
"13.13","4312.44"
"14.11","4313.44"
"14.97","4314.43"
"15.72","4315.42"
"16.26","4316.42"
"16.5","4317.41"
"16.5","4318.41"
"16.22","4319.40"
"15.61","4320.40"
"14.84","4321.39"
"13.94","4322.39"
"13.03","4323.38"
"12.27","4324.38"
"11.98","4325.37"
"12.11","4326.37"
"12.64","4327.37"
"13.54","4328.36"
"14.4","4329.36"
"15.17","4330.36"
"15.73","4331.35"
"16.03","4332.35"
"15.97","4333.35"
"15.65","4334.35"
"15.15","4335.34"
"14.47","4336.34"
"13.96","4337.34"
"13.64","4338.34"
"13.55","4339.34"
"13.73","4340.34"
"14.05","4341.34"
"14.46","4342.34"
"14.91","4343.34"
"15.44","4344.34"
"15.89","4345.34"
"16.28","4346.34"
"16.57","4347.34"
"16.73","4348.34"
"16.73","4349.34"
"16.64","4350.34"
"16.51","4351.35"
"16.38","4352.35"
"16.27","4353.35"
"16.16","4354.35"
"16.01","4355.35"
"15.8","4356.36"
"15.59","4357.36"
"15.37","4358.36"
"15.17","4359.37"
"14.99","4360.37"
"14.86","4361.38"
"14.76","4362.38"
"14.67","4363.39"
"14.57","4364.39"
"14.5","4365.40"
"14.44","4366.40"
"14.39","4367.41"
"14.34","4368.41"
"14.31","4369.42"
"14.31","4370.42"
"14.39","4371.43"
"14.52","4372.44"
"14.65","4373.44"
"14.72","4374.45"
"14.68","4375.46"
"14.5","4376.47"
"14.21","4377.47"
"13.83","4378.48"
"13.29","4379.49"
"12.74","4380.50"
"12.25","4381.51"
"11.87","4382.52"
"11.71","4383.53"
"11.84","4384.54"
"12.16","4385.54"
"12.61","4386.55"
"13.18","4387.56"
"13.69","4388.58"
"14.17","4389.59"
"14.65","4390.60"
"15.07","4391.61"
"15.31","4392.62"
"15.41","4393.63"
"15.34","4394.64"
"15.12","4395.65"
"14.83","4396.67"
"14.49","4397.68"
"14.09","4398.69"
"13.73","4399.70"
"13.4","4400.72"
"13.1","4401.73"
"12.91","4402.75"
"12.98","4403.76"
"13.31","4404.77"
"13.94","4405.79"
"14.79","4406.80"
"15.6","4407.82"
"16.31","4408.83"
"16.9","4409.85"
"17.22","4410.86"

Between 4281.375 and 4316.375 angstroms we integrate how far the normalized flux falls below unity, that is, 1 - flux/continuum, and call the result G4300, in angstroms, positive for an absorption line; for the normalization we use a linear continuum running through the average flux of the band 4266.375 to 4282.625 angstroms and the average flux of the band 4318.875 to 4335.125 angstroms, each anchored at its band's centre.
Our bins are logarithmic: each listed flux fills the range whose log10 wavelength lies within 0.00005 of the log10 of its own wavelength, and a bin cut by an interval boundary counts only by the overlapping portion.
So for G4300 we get 4.68 angstroms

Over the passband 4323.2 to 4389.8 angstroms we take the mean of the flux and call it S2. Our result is 14.5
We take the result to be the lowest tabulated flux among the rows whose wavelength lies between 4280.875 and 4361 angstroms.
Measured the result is 9.229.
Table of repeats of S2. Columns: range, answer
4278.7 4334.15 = 12.6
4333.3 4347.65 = 14.9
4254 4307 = 11.7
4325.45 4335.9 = 14.5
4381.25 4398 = 13.8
